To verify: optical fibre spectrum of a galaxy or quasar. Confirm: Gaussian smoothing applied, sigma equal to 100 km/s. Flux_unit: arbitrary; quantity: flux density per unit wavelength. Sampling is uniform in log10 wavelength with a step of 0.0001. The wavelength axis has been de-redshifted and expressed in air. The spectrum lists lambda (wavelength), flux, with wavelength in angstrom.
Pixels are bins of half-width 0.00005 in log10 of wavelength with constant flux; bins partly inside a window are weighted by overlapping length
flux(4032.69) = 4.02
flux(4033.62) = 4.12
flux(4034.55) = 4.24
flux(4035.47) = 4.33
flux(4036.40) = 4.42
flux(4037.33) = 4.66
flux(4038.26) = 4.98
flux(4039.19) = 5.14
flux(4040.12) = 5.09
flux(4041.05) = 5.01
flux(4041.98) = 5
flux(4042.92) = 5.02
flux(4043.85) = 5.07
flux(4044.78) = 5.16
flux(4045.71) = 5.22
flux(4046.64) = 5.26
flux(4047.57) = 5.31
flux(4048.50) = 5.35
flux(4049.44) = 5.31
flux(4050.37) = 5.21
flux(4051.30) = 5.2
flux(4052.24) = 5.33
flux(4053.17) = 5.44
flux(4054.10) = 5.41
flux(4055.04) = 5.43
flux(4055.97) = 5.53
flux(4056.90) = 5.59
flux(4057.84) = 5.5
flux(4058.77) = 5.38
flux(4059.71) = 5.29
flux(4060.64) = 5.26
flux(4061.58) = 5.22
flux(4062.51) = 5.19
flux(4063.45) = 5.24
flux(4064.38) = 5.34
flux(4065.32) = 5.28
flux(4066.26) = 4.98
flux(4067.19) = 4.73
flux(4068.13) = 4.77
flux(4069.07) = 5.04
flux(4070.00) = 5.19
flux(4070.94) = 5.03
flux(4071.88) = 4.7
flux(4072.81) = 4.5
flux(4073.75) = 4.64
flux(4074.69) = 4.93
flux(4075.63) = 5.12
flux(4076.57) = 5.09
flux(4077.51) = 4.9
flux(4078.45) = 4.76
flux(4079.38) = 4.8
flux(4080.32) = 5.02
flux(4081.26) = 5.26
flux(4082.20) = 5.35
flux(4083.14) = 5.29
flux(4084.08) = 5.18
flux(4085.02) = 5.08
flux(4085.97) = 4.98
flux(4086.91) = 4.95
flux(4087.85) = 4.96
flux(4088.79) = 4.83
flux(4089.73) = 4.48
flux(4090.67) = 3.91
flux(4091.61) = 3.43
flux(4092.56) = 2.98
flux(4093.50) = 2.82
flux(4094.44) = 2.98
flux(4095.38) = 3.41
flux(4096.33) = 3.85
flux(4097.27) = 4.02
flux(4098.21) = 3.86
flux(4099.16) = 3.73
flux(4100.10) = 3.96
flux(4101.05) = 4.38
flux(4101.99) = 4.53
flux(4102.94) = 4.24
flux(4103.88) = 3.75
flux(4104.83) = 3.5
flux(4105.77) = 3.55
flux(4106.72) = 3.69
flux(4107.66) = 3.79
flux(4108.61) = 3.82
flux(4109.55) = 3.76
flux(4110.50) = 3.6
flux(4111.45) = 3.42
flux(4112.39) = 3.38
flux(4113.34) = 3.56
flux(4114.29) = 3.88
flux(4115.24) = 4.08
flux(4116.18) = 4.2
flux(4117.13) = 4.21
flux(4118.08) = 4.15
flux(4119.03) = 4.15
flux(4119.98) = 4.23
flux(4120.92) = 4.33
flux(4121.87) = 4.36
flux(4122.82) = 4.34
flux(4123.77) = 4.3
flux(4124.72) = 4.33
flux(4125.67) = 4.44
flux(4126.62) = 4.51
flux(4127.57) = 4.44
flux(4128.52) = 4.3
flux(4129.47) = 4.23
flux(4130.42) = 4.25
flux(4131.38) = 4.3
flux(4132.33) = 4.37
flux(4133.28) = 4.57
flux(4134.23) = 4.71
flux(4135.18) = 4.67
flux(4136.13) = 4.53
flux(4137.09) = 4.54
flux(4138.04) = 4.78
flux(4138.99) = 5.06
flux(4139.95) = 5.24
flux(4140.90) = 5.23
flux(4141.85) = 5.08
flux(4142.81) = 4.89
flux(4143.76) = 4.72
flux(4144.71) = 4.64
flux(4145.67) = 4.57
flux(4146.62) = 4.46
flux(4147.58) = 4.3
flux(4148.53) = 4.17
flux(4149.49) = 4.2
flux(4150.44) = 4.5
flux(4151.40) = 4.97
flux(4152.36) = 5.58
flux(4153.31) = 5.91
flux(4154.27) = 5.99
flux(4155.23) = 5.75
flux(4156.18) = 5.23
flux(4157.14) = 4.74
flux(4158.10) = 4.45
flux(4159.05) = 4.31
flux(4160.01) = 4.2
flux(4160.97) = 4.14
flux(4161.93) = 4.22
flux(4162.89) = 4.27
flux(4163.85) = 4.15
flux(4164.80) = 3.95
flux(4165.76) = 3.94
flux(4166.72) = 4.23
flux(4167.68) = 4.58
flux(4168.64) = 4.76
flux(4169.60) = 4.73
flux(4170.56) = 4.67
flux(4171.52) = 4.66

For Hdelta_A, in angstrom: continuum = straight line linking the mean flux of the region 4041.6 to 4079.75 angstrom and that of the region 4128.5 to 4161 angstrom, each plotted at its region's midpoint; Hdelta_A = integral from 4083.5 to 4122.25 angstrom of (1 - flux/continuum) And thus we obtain 7.4 angstrom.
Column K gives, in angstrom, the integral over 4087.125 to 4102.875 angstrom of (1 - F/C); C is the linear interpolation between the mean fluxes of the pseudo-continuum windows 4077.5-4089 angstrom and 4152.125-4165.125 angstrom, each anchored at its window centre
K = 3.4 angstrom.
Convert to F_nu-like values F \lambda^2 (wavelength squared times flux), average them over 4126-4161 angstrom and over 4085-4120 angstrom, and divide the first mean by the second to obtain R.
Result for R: 1.2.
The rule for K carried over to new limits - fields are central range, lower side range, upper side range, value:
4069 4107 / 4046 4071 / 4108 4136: 2.9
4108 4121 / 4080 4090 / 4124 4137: 2.1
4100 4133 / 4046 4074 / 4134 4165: 5.6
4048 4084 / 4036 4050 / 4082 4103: -3.7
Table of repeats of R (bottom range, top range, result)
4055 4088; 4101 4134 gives 0.82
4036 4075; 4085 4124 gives 0.79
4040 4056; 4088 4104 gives 0.75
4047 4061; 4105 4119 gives 0.73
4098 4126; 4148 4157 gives 1.31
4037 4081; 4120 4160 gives 0.95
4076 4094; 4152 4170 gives 1.05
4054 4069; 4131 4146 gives 0.94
